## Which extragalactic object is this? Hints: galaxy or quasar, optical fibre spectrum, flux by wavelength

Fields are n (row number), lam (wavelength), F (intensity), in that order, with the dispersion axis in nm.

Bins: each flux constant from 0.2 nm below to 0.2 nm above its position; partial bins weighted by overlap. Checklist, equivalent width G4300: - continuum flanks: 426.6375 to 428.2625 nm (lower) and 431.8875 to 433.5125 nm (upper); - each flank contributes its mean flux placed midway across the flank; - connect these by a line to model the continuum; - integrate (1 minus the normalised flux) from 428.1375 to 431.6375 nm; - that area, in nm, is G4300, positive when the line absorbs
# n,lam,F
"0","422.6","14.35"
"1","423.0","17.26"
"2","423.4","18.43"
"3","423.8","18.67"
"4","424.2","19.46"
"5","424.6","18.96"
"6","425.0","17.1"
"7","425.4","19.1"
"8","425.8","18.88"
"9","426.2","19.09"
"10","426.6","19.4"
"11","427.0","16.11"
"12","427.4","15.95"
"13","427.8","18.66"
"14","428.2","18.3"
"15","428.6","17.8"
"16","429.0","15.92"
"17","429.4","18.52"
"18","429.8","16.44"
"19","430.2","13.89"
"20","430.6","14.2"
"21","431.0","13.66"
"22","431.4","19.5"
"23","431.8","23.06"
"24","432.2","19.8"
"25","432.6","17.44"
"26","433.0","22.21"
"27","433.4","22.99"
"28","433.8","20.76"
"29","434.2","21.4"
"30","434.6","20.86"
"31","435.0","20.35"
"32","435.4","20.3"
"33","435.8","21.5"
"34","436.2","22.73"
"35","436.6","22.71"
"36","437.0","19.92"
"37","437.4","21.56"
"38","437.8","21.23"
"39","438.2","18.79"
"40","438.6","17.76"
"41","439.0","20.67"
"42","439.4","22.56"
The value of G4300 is 0.44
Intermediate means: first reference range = 17.4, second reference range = 20.7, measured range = 16.5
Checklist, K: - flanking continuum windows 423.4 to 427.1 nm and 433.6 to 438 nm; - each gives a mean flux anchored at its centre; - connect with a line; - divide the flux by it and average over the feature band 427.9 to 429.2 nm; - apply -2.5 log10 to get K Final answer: 0.12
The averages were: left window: 18.6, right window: 21.2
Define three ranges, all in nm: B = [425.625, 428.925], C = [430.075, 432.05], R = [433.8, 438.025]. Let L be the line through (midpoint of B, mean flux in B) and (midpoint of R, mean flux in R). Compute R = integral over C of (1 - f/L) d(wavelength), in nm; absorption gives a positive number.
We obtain 0.24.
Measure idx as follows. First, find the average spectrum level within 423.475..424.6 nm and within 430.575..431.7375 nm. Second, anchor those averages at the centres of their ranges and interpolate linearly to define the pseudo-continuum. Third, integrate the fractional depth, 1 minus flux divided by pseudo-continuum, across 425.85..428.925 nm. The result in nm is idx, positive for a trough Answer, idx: 0.02 nm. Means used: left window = 19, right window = 16.9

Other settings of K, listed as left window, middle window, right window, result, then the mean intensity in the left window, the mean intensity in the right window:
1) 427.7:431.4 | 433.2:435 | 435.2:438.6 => -0.116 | 16.5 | 20.9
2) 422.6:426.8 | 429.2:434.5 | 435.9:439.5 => 0.056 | 18.4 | 20.9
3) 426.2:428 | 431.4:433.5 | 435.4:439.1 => -0.084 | 17.7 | 20.7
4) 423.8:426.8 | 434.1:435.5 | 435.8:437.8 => 0.024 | 18.8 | 21.7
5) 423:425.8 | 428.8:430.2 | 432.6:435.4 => 0.201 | 18.5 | 21.1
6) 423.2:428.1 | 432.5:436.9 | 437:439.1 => -0.093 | 18.3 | 20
